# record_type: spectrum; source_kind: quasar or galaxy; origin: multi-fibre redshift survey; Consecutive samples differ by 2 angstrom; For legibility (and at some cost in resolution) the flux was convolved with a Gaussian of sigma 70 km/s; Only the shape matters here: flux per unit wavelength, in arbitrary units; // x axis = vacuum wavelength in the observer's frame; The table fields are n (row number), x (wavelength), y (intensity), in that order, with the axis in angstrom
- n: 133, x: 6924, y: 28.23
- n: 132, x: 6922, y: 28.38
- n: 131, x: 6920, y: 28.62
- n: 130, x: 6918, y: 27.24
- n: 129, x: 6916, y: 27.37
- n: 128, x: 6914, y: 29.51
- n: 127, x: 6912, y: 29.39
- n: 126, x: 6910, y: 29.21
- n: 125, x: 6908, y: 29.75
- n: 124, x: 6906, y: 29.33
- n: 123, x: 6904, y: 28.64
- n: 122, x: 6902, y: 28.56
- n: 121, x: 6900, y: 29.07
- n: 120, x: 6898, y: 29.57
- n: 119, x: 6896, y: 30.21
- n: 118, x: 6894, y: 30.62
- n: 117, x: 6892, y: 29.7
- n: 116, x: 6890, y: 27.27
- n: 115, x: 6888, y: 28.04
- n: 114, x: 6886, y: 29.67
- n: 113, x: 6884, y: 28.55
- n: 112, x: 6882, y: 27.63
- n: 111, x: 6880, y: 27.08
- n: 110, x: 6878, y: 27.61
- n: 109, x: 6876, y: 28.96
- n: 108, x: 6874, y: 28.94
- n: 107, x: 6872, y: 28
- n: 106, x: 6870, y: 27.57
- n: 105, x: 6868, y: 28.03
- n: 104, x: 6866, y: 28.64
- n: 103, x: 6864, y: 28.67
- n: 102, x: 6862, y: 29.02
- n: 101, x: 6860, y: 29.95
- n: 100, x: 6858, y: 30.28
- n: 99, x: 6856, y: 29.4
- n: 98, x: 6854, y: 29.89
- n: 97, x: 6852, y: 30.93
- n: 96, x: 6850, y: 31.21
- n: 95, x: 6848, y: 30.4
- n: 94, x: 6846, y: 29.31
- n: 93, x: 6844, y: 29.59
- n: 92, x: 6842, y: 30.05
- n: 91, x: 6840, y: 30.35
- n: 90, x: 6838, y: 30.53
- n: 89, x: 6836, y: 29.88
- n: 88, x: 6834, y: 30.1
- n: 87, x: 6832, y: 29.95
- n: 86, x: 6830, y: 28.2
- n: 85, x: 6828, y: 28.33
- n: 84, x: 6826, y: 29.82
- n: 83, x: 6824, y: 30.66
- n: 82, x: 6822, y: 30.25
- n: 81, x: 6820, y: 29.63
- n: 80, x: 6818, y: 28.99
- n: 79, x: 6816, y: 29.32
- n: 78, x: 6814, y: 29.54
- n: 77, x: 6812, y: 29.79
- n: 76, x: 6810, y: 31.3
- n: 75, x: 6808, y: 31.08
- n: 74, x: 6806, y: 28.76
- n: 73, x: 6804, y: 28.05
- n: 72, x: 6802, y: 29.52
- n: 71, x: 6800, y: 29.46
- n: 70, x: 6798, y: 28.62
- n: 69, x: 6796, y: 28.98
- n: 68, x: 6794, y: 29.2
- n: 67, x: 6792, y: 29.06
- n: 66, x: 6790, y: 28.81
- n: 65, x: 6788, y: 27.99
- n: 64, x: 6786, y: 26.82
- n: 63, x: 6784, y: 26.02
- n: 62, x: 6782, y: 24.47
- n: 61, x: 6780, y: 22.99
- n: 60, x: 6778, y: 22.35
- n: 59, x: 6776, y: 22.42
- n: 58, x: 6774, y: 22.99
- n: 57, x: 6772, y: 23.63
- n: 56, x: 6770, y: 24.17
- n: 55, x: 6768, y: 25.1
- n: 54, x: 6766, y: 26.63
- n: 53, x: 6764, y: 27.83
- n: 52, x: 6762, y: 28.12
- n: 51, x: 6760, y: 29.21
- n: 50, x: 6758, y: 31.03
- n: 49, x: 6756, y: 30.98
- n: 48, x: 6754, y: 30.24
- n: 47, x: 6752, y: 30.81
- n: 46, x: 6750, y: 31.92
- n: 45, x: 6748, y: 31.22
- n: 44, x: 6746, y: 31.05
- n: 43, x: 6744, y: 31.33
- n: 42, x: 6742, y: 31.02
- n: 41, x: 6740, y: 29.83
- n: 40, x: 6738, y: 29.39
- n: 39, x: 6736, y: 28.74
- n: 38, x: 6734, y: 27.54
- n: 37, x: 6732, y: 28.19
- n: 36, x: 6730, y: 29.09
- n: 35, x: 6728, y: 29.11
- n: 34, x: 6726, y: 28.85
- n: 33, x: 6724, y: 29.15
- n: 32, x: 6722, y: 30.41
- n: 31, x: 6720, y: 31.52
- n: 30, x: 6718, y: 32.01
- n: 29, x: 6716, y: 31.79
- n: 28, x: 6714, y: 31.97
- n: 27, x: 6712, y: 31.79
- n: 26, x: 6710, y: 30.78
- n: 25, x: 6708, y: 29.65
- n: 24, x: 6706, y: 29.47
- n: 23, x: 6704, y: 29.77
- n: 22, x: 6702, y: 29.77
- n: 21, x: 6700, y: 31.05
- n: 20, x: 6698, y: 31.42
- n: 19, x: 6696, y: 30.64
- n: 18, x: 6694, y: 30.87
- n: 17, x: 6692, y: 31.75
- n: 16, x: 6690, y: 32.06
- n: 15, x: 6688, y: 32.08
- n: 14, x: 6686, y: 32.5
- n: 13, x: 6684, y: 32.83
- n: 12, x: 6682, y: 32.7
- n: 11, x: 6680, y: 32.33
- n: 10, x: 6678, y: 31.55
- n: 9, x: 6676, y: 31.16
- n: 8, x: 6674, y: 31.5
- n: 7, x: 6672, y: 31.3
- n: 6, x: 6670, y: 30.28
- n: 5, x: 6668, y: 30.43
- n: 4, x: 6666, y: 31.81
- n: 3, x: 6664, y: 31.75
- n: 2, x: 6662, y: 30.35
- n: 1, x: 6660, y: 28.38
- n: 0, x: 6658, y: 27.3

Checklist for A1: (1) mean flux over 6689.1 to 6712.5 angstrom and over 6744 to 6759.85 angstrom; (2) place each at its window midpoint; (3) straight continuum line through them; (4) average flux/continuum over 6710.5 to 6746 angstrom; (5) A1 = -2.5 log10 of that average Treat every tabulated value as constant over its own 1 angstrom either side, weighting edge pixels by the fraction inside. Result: 0.03 mag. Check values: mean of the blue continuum 30.7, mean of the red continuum 31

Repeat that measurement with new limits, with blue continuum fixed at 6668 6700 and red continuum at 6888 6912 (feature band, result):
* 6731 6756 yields 0.029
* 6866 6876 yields 0.048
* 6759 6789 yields 0.203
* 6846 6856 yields -0.021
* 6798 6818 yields 0.024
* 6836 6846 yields -0.005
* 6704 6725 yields 0.016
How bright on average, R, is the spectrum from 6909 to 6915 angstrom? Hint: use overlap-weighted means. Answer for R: 29.4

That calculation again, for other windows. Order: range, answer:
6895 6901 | 29.6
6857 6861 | 30.1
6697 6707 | 30.3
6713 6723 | 31.5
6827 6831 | 28.3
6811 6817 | 29.6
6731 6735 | 27.9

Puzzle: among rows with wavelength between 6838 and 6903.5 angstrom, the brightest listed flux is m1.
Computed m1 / 31.21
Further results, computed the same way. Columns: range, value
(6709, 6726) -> 32.01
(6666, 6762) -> 32.83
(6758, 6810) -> 31.3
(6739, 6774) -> 31.92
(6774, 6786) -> 26.82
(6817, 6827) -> 30.66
